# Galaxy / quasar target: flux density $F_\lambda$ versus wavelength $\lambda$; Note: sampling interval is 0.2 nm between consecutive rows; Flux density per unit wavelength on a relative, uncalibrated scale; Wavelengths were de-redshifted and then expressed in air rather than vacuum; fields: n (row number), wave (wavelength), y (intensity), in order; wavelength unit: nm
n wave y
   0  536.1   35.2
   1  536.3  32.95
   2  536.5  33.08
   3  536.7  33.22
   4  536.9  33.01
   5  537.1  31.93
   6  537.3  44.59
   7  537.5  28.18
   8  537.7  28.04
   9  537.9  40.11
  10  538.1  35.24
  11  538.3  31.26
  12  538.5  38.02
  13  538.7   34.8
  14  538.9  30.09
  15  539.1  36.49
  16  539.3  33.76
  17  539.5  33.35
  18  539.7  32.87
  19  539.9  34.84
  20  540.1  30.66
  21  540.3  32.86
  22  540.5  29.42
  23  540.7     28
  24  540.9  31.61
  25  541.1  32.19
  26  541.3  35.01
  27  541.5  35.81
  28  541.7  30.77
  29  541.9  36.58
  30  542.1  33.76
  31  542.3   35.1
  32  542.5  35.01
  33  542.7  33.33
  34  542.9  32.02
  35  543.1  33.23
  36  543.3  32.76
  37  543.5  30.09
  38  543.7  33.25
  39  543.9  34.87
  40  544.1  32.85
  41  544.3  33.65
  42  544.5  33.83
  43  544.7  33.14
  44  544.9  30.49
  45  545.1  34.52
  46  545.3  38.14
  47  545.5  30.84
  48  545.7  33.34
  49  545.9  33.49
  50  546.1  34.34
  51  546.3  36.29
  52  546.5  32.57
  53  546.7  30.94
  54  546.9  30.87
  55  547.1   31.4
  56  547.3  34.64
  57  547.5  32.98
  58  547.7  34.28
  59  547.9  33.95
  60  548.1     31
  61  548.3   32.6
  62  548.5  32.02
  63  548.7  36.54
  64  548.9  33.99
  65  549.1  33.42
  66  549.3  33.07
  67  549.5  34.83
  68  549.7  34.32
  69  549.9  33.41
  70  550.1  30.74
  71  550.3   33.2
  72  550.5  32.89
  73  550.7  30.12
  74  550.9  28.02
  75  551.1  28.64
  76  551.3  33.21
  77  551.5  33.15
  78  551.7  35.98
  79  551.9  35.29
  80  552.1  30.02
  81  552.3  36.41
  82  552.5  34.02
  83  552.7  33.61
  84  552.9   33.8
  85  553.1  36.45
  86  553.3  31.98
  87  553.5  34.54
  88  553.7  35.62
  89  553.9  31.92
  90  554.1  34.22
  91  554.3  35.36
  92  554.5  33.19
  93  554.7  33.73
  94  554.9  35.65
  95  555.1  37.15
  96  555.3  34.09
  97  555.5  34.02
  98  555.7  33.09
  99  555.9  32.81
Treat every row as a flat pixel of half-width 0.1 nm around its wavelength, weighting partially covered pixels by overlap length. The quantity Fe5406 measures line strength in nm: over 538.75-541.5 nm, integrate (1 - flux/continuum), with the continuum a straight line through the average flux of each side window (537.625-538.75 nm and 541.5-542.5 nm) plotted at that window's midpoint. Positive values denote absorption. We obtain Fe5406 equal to 0.16 nm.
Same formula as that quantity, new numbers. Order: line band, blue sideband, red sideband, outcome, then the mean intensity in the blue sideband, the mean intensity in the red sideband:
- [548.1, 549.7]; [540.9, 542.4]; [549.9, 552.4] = -0.044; 34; 32.3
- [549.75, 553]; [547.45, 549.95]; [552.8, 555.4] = 0.127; 33.6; 34.4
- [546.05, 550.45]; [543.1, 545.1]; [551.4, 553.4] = 0.032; 32.9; 34.1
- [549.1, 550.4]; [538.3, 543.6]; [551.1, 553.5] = 0.014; 33.1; 33.8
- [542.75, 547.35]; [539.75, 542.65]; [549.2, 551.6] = -0.067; 33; 32.1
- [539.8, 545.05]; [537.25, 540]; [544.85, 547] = 0.131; 34.2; 33.3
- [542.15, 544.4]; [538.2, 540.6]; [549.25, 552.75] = -0.015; 33.2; 32.8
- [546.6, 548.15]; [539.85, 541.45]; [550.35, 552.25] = -0.027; 31.9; 32.1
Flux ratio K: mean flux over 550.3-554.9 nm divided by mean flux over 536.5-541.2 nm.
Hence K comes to 1.00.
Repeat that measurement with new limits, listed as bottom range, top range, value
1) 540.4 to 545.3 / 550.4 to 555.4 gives 1.01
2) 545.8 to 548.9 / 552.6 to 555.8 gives 1.03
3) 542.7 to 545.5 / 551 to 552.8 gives 1.00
